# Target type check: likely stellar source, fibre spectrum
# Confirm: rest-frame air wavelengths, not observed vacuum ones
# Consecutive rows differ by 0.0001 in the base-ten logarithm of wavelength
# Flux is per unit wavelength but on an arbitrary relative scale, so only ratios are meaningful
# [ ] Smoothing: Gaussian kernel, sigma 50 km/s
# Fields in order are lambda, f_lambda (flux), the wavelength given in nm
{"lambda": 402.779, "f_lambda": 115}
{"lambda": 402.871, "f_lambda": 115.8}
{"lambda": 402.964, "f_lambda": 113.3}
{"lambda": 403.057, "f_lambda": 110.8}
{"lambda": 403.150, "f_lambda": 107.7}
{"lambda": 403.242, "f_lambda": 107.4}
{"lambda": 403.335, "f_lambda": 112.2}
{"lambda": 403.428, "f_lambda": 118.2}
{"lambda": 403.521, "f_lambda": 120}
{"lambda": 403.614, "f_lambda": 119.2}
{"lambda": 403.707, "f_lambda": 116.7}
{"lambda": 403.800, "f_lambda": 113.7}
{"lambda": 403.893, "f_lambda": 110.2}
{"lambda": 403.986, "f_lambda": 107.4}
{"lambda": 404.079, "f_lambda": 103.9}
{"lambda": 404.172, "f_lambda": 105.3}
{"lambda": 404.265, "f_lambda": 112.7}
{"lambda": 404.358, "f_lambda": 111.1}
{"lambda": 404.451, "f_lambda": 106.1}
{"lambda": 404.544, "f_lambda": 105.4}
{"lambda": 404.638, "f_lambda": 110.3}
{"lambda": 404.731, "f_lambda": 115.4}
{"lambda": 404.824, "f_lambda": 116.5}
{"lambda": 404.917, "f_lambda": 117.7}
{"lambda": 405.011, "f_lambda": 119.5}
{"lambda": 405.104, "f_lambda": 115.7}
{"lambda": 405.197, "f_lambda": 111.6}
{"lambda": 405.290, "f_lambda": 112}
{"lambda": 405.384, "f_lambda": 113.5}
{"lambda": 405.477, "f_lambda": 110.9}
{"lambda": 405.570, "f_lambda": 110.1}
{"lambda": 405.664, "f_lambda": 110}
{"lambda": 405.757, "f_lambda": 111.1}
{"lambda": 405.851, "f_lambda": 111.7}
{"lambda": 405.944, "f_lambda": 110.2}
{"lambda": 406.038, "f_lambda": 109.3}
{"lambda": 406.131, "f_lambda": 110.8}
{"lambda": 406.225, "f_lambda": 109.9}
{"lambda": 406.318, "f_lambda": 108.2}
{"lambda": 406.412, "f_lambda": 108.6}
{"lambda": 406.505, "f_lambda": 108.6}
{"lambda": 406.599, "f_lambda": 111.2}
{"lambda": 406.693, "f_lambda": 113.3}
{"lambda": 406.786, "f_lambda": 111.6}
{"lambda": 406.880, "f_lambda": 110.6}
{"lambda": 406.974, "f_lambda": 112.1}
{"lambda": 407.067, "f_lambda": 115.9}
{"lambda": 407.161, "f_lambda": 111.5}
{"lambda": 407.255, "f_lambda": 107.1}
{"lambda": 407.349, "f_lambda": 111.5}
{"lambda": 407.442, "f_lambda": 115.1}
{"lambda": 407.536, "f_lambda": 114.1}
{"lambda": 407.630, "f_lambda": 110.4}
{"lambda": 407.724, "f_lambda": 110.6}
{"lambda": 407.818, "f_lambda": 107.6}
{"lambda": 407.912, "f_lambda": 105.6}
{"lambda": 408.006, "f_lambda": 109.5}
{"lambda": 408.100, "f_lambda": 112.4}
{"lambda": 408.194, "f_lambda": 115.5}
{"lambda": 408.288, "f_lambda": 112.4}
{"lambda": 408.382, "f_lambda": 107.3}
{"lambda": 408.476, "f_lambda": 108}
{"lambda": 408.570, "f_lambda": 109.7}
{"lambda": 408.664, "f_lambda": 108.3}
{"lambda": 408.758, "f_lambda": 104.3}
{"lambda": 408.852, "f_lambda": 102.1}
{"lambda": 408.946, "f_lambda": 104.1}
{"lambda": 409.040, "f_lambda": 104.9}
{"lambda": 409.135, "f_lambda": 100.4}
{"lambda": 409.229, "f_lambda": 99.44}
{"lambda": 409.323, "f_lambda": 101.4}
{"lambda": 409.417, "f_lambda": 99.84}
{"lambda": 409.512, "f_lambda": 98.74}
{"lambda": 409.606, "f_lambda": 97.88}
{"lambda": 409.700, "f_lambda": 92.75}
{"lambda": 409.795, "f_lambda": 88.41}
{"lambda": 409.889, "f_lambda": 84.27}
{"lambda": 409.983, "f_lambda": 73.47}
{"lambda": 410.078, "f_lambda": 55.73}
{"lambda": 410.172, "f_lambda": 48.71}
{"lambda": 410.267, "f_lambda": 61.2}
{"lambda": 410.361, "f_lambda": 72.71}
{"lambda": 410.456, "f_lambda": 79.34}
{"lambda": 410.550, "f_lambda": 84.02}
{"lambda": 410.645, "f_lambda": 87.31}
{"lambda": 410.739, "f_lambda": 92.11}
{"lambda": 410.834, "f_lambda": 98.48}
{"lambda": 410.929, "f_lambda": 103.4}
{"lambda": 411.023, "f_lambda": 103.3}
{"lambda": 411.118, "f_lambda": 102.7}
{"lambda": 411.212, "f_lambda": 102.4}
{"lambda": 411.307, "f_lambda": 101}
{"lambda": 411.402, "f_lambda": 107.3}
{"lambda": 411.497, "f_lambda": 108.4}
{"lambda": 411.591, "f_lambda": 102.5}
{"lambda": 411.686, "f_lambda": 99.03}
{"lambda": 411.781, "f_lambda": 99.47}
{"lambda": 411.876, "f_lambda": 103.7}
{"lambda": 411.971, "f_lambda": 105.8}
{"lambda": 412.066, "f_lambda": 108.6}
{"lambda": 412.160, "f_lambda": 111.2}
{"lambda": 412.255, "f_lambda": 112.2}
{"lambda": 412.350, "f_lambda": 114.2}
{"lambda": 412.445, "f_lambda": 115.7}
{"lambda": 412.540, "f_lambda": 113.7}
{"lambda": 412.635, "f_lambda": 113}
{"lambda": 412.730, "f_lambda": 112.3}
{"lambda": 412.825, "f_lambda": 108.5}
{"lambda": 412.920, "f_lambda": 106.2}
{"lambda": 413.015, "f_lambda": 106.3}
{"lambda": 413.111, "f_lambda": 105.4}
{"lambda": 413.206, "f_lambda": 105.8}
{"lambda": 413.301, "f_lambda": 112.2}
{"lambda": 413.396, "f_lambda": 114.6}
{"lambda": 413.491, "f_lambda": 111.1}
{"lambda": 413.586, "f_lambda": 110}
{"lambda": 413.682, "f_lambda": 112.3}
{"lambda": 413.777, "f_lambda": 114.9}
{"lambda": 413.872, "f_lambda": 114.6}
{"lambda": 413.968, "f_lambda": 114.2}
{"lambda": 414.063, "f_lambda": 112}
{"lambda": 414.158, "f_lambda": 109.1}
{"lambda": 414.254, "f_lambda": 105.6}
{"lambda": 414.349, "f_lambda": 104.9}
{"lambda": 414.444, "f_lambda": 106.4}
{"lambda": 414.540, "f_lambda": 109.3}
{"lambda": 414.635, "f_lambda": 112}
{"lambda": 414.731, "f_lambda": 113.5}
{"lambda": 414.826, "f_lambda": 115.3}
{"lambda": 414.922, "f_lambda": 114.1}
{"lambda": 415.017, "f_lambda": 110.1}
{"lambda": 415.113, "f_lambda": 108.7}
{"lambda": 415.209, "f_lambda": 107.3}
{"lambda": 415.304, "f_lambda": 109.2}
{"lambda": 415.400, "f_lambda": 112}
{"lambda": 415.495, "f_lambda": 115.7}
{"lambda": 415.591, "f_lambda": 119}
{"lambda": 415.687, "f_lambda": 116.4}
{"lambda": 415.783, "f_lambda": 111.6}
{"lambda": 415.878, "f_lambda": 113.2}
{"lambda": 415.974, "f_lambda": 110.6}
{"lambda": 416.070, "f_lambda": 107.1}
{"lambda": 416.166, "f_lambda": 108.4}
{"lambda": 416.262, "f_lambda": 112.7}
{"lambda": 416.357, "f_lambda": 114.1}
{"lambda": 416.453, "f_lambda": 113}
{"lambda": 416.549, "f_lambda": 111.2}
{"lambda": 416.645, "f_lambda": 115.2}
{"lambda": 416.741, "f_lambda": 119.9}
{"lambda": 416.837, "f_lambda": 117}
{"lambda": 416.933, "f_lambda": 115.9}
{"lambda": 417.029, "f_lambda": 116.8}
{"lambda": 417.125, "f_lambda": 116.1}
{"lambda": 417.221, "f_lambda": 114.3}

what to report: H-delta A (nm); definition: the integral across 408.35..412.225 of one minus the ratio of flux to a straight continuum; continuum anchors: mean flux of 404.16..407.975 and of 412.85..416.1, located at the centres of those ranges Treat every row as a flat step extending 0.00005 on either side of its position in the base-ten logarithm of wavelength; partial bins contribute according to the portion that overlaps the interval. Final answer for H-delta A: 0.54 nm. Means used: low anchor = 111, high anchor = 111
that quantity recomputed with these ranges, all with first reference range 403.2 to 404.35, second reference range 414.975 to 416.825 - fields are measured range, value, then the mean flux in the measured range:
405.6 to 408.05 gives 0.04 nm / 111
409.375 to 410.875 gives 0.40 nm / 82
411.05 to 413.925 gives 0.10 nm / 108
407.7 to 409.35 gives 0.08 nm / 107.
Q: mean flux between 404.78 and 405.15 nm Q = 117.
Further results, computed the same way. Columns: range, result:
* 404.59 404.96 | 115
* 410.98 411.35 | 102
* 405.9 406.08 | 109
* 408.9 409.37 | 102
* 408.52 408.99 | 106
